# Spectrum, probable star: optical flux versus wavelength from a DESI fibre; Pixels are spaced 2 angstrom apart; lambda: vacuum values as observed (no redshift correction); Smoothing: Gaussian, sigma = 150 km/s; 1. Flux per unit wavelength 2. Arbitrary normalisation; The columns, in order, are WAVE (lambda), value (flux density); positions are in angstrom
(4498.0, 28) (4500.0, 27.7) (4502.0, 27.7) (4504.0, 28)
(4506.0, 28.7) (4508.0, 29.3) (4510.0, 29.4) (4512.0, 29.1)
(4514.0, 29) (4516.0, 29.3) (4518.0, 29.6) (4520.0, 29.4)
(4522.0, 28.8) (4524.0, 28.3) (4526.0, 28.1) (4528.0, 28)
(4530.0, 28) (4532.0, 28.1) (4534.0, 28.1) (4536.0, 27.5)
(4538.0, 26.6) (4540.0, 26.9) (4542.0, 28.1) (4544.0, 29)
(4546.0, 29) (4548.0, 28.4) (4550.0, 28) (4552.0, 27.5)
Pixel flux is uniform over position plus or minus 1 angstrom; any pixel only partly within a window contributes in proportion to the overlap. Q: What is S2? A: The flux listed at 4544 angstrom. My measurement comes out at 29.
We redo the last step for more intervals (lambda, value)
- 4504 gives 28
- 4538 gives 26.6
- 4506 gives 28.7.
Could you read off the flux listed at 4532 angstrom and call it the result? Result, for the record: 28.1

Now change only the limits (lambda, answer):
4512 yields 29.1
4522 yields 28.8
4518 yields 29.6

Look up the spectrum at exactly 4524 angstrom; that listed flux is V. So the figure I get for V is 28.3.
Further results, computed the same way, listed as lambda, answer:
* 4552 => 27.5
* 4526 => 28.1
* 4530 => 28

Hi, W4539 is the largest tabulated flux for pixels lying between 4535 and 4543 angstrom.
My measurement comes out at 28.1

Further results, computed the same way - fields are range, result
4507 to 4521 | 29.6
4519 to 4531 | 29.4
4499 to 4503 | 27.7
